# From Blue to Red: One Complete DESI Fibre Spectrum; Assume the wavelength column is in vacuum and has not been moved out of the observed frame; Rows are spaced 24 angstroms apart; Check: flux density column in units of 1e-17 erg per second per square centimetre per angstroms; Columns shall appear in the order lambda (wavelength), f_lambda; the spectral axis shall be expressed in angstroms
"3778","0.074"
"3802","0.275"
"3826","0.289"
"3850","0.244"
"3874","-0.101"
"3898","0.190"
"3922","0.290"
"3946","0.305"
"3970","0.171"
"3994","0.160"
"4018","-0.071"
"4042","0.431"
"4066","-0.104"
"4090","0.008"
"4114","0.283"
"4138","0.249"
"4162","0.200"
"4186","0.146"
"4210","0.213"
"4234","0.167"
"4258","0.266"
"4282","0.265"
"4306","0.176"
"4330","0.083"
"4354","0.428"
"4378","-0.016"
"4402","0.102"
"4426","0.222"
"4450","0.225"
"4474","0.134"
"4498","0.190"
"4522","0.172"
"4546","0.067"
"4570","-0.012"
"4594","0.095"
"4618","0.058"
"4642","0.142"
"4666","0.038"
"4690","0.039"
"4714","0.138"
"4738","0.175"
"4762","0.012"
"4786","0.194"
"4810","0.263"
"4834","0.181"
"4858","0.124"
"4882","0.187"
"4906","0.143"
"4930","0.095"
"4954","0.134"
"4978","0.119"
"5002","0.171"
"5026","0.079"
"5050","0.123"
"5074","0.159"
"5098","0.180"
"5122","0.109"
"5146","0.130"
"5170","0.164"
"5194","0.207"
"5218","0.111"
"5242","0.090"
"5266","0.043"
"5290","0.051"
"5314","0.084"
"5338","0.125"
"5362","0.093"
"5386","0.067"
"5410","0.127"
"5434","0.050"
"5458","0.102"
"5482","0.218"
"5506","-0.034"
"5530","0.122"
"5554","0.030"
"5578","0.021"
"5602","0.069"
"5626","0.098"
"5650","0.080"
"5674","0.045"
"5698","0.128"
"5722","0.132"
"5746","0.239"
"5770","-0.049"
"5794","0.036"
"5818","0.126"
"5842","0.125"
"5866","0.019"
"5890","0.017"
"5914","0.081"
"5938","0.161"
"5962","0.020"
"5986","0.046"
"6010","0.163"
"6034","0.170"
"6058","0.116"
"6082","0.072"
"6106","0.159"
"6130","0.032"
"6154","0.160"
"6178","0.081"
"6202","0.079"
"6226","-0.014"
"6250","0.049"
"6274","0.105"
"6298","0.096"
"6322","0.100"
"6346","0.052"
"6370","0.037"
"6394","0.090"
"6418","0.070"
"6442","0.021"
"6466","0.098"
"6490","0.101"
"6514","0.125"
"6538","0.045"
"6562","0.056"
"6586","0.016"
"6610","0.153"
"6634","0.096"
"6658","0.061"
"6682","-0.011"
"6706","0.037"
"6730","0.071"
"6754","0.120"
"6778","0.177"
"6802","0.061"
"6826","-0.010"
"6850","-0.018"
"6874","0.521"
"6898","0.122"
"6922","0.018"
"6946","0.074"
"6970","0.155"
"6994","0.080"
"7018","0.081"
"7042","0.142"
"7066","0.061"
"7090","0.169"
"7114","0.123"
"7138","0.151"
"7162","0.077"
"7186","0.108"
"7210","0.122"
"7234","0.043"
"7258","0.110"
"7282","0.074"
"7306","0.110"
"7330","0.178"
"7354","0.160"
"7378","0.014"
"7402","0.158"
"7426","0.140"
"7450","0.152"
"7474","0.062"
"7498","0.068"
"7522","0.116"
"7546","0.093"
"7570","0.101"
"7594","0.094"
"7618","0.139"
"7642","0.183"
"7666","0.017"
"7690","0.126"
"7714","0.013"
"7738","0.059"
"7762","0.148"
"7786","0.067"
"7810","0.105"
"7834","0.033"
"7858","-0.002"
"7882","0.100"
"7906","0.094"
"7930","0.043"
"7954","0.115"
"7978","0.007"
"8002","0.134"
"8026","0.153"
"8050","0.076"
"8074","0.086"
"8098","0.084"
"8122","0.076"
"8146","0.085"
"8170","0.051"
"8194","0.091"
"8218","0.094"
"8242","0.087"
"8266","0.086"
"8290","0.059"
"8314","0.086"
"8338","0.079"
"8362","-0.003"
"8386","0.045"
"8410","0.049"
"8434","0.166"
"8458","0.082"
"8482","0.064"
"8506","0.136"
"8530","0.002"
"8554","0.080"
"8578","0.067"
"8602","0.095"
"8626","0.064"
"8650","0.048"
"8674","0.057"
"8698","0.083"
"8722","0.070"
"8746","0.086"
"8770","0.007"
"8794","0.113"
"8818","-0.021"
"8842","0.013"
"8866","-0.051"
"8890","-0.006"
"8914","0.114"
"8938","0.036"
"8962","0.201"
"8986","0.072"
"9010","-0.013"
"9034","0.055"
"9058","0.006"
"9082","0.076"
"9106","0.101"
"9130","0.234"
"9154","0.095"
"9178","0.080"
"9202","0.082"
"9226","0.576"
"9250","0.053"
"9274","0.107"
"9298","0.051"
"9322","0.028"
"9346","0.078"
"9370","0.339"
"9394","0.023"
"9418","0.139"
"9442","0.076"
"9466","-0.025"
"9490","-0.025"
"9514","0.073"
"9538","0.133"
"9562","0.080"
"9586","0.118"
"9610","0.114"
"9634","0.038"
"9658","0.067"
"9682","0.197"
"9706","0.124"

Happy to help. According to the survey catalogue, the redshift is 0.84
